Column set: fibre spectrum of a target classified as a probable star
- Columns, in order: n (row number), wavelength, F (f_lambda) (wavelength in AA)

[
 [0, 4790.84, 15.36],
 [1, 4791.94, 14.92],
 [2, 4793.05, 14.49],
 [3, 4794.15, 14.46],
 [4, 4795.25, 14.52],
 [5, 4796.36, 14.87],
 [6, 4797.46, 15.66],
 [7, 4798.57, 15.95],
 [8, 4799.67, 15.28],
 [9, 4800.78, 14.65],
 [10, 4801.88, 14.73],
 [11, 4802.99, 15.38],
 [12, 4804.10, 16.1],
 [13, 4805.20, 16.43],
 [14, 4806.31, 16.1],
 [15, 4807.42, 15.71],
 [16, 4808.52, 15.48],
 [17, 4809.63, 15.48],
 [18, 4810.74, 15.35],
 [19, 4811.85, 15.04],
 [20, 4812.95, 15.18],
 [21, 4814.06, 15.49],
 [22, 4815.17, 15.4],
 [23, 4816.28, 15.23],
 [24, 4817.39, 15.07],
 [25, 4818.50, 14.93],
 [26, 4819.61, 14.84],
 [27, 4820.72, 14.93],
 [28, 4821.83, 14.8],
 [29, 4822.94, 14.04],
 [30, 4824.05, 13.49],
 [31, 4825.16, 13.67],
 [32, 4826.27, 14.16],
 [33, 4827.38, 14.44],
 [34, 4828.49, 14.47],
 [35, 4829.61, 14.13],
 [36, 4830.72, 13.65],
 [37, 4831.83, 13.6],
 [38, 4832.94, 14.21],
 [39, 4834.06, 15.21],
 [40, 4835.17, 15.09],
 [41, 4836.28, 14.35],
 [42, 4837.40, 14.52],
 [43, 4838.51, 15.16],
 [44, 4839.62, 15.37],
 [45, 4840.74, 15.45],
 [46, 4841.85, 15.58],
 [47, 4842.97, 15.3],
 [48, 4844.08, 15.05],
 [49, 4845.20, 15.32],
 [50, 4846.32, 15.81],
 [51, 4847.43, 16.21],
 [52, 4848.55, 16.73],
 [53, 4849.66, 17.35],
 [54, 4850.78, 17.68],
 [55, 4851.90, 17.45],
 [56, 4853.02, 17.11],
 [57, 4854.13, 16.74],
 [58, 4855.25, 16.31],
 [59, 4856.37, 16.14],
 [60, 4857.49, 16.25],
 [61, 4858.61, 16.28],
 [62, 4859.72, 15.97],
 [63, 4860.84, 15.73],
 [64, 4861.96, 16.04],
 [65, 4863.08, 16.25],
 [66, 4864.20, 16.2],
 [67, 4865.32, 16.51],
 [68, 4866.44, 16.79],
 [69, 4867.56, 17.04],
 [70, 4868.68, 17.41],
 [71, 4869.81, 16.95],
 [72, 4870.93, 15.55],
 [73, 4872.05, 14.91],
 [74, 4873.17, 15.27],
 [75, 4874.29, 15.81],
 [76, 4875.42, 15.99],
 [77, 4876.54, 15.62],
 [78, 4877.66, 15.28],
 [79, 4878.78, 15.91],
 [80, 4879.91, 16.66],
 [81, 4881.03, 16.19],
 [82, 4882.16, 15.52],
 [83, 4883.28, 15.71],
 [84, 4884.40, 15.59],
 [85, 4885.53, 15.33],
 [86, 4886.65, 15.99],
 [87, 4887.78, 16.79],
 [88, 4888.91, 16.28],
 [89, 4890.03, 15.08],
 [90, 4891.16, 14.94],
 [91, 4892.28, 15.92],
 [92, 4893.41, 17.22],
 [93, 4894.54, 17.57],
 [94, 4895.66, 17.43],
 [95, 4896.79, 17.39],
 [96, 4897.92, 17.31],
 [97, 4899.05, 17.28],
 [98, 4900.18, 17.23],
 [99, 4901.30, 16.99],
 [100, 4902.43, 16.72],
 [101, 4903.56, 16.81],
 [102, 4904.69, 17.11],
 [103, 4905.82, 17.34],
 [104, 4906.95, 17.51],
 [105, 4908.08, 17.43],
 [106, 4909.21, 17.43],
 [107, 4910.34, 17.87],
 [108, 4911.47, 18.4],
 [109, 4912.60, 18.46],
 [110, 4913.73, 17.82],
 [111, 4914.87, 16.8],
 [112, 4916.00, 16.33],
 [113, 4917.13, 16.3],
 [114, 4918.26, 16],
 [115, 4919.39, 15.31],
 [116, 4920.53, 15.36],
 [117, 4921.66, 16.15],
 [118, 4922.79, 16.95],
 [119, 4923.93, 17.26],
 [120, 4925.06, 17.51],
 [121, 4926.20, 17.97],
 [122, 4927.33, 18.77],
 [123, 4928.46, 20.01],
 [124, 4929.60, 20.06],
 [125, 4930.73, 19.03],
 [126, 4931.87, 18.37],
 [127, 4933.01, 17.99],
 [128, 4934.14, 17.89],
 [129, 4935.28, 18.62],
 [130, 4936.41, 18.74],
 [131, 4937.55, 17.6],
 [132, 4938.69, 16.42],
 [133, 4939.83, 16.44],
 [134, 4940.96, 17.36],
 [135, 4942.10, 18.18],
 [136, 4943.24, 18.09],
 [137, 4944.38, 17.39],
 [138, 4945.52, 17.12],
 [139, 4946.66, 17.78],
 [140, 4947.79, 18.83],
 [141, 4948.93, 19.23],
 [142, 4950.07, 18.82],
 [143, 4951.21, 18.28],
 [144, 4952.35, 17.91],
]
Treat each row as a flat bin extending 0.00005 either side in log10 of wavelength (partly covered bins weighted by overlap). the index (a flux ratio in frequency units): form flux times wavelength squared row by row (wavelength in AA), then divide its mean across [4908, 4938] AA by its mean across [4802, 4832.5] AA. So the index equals 1.24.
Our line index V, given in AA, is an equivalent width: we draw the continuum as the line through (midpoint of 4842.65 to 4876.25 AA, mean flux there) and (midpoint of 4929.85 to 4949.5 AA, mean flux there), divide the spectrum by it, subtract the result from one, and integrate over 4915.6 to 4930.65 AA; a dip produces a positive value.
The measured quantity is 0.3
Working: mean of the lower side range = 16.3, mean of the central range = 17.3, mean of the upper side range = 18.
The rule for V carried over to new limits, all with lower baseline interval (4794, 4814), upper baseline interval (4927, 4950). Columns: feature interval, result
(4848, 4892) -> 1.5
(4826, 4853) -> 1.4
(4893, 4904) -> 0.1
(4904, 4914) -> -0.1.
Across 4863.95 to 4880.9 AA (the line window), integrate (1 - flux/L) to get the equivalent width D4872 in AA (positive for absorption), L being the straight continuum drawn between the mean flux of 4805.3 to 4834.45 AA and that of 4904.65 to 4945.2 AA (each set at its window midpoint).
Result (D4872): 0.1 AA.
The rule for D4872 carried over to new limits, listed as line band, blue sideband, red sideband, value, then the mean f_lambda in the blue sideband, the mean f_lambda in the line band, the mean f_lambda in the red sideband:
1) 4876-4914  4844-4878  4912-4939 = 0.6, 16.3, 16.7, 17.6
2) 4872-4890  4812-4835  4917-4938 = 0.5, 14.6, 15.8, 17.7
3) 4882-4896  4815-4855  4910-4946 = 0.4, 15.2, 16.1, 17.6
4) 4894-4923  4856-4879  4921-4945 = 0.3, 16.1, 17.1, 17.9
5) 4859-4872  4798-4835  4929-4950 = -0.1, 14.9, 16.3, 18.1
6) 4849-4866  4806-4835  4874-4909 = -1.0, 14.8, 16.5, 16.5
